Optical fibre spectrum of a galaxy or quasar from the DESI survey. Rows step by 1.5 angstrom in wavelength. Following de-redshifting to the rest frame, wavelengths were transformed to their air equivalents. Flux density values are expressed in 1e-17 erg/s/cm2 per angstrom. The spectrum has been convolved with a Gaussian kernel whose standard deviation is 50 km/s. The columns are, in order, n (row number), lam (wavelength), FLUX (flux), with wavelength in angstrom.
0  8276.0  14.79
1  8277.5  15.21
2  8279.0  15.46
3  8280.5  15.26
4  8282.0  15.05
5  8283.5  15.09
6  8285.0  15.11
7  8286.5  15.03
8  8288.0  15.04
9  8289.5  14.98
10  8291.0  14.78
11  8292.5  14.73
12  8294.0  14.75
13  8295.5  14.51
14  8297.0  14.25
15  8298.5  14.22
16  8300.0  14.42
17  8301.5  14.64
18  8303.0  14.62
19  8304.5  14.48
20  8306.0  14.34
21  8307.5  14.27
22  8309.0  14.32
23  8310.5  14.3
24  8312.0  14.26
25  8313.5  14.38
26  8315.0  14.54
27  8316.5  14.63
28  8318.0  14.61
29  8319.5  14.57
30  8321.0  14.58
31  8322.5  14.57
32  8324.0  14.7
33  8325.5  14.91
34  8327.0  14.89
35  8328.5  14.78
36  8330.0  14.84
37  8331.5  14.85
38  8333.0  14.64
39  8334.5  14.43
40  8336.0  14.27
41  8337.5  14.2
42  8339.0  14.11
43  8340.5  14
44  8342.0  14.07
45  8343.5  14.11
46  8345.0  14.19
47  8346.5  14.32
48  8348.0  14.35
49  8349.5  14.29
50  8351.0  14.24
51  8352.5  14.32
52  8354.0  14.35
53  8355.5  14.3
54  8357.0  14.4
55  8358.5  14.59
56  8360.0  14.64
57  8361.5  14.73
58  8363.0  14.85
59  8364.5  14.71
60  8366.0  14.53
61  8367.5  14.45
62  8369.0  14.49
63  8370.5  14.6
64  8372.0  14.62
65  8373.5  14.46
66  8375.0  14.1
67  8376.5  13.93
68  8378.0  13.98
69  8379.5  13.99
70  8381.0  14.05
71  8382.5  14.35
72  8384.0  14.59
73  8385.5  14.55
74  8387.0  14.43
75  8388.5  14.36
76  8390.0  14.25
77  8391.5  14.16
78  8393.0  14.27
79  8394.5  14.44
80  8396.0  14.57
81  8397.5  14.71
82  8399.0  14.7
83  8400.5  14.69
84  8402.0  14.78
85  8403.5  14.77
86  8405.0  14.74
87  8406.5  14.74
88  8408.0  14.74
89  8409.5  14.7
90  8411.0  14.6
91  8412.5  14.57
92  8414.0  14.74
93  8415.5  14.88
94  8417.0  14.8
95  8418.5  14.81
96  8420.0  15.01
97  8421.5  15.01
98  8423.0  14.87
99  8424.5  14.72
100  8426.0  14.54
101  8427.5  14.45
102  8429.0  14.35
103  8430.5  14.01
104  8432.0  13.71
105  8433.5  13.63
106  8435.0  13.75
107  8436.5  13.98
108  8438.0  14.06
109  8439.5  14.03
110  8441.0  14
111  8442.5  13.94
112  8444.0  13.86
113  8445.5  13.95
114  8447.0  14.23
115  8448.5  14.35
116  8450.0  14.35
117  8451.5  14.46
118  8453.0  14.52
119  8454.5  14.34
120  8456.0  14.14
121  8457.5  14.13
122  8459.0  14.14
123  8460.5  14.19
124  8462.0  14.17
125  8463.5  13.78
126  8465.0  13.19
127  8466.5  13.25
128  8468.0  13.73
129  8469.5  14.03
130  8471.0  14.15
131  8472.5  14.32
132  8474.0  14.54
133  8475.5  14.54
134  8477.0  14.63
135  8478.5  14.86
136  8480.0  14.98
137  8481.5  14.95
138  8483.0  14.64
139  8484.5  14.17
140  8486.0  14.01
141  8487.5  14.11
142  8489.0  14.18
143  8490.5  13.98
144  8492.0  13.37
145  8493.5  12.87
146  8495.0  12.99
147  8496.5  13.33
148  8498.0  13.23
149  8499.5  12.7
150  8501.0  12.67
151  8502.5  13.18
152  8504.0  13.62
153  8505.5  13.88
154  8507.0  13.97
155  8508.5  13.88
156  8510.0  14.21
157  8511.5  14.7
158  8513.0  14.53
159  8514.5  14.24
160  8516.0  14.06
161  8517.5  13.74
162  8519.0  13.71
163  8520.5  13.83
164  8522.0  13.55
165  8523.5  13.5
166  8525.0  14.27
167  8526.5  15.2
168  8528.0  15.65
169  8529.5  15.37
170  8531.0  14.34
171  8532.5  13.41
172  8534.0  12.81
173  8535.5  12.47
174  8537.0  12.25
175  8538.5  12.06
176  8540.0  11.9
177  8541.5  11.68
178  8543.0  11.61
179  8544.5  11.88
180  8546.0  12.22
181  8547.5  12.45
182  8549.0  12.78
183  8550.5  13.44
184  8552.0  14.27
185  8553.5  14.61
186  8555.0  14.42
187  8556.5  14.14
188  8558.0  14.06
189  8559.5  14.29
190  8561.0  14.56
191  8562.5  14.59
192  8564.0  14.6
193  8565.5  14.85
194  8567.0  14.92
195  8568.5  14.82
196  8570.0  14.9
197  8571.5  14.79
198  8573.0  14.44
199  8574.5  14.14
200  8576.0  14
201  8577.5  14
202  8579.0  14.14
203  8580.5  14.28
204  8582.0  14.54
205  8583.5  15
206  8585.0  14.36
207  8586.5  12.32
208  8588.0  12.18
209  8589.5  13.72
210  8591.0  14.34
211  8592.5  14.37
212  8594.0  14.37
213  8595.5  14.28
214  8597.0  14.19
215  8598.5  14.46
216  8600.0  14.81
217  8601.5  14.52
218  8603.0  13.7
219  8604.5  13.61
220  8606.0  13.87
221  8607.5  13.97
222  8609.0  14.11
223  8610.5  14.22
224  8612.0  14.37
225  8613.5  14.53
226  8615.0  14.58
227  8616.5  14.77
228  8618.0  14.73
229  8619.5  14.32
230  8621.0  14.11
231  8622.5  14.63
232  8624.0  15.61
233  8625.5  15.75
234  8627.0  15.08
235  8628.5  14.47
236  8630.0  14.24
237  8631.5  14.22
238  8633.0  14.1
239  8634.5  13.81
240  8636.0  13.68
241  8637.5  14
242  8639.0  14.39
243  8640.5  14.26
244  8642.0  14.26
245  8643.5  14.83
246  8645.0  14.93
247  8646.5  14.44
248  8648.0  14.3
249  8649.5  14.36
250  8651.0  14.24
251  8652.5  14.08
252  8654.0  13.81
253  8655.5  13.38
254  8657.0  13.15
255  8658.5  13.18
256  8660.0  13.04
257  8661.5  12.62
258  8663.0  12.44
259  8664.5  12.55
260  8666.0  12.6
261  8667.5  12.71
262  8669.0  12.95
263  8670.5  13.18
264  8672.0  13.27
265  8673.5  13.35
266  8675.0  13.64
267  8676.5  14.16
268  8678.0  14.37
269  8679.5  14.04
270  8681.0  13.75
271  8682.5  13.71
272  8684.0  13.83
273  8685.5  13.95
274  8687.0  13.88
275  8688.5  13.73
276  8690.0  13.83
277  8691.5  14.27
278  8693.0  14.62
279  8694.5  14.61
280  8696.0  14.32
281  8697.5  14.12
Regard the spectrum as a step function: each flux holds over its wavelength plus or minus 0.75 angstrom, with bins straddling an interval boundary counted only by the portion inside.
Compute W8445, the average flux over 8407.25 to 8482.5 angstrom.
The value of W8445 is 14.3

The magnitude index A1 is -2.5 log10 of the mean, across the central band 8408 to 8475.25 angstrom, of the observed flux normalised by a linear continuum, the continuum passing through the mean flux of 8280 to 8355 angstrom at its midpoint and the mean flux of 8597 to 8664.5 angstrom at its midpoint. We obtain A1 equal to 0.01 mag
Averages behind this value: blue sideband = 14.5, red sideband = 14.2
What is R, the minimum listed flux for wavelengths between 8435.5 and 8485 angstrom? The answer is 13.19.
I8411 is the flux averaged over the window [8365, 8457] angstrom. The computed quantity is 14.4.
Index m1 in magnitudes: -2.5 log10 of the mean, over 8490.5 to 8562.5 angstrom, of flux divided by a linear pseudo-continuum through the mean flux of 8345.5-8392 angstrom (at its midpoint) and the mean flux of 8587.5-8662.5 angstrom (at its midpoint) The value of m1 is 0.06 mag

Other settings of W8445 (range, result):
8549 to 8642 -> 14.3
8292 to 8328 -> 14.5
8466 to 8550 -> 13.7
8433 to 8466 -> 14.1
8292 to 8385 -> 14.4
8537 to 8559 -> 13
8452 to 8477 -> 14.1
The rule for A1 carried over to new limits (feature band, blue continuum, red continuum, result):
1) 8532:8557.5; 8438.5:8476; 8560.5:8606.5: 0.11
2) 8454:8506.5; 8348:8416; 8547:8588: 0.03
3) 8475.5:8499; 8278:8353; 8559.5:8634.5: 0.03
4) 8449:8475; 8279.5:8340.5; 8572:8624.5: 0.02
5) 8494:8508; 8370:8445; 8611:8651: 0.09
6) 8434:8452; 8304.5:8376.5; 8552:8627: 0.03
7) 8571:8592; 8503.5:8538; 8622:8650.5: 0.02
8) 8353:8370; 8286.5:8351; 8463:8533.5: -0.01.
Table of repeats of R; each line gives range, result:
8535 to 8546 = 11.61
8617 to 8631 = 14.11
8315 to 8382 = 13.93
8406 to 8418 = 14.57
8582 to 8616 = 12.18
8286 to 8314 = 14.22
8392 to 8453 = 13.63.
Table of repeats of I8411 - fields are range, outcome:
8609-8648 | 14.5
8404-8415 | 14.7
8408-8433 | 14.6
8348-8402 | 14.4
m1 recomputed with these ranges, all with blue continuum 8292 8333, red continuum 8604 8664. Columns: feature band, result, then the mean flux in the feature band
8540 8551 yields 0.17 mag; 12.2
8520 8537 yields 0.03 mag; 14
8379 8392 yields 0.01 mag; 14.3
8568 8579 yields -0.01 mag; 14.4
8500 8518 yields 0.03 mag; 13.9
